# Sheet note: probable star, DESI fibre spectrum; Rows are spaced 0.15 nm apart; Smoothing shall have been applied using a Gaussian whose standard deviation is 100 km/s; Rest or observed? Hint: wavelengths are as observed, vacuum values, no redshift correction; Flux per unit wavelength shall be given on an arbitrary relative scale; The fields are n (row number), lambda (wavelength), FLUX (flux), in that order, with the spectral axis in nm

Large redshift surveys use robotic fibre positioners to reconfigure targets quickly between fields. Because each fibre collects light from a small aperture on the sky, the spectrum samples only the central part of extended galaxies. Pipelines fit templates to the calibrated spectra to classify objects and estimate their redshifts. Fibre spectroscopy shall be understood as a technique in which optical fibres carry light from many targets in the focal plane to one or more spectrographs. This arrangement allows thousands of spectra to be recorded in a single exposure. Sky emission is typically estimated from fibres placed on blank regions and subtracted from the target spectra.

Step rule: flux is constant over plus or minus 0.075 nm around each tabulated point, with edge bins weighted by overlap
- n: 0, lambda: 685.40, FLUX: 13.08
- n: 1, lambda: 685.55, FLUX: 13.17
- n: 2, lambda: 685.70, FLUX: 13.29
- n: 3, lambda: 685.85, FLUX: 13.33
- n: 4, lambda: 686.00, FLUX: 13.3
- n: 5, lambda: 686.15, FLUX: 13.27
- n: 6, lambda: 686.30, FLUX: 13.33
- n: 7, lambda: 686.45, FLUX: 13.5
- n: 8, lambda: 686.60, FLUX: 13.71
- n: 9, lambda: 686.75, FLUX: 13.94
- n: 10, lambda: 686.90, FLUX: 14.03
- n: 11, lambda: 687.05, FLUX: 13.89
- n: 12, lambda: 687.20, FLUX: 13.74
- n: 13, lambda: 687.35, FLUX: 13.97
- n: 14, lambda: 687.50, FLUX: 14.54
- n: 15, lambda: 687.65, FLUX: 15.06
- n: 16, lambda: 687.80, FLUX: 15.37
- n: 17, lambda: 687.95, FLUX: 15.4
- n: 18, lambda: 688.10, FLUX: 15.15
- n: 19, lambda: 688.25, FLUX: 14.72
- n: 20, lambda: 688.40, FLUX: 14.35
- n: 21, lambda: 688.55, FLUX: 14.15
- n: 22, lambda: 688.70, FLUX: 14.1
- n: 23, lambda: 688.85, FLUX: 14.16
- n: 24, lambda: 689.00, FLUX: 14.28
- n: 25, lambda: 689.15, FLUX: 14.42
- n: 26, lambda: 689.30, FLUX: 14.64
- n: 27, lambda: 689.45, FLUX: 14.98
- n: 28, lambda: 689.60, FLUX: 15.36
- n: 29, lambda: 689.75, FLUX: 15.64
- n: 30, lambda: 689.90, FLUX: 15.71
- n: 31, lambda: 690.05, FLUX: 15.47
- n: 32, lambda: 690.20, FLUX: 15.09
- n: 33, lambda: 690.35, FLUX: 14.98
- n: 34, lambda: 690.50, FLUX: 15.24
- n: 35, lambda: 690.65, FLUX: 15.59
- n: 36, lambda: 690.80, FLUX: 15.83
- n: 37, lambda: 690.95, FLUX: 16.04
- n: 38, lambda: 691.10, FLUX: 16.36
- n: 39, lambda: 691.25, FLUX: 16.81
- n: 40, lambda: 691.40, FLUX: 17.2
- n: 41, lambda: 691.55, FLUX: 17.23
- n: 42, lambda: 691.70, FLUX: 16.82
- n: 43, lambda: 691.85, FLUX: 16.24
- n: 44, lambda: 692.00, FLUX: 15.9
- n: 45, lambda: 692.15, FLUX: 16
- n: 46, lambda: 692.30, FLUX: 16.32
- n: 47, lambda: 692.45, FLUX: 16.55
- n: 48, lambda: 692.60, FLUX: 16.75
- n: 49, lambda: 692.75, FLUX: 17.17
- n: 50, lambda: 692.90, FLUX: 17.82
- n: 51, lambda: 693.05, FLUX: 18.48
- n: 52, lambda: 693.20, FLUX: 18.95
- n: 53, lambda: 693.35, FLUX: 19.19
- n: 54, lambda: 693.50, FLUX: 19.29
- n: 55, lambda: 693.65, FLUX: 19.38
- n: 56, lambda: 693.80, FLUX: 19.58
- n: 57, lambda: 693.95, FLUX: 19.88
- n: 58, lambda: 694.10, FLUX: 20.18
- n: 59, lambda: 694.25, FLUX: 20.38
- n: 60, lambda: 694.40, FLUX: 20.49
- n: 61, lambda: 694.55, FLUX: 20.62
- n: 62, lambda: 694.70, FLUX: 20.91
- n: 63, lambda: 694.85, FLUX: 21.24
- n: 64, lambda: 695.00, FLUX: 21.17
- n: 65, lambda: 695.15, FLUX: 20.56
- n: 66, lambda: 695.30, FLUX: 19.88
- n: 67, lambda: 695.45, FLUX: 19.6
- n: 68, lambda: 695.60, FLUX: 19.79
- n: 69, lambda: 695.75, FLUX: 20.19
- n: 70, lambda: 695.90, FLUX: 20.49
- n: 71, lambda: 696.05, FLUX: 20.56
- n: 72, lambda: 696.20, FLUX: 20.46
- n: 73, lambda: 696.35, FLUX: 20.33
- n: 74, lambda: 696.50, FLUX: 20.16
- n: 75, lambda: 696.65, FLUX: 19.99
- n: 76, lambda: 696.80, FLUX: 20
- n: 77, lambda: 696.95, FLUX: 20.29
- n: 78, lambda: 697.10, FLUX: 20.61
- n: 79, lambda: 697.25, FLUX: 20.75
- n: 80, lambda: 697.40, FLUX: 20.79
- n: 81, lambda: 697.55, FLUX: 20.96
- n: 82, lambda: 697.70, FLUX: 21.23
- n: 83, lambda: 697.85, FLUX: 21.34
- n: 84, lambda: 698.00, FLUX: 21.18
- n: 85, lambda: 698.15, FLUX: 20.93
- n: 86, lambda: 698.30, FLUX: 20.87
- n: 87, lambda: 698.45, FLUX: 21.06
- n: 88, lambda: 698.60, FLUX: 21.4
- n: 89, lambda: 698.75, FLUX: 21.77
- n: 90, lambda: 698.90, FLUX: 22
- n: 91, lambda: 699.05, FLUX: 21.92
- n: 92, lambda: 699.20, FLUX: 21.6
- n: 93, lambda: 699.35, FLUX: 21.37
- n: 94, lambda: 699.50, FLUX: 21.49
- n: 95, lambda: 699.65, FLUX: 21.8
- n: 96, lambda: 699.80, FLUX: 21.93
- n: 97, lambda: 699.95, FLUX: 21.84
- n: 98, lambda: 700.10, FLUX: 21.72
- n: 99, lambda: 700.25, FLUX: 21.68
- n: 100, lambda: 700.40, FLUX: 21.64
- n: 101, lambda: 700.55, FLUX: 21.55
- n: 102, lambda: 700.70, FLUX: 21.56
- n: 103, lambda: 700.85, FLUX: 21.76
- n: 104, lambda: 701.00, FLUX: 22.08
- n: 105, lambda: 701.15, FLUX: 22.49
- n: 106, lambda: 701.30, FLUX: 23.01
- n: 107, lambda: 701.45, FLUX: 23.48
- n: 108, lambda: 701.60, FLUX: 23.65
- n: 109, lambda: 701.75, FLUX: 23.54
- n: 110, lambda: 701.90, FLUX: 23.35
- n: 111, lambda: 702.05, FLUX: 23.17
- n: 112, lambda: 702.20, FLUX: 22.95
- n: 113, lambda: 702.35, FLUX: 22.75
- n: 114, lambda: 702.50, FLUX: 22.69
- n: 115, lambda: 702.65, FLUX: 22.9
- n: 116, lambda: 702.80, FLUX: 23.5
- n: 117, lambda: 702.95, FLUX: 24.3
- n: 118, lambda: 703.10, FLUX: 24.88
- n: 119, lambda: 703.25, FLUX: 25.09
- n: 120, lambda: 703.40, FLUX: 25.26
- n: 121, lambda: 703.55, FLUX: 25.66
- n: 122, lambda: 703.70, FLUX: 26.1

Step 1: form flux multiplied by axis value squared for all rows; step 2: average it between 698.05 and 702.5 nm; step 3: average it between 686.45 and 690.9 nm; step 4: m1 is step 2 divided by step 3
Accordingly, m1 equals 1.55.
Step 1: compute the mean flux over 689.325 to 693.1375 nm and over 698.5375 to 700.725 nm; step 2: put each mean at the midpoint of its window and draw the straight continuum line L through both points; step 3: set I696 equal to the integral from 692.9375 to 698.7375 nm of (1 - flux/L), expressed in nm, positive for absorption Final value -0.35 nm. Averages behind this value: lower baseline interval 16.2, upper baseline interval 21.7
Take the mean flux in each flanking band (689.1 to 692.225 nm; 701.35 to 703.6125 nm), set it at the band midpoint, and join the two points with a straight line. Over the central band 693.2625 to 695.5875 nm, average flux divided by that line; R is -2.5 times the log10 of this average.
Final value -0.102 mag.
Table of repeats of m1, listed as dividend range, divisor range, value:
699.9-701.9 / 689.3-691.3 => 1.48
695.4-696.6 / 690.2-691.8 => 1.27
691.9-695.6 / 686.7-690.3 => 1.31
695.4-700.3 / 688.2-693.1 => 1.36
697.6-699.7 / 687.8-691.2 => 1.46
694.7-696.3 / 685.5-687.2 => 1.55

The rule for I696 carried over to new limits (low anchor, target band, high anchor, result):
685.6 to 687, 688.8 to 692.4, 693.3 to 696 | 0.26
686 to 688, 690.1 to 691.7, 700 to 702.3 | 0.03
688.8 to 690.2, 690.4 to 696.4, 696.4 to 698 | -0.21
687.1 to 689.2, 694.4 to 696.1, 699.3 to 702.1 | -0.14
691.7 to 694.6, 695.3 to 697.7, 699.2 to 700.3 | -0.04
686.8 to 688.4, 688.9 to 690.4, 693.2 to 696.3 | 0.10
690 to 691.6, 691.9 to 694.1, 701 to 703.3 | -0.07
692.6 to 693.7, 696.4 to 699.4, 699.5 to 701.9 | -0.02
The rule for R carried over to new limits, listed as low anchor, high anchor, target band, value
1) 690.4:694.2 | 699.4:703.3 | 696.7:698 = -0.02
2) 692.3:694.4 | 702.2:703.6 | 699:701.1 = 0.04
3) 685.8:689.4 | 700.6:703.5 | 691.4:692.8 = 0.03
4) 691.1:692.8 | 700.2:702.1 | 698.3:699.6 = -0.02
